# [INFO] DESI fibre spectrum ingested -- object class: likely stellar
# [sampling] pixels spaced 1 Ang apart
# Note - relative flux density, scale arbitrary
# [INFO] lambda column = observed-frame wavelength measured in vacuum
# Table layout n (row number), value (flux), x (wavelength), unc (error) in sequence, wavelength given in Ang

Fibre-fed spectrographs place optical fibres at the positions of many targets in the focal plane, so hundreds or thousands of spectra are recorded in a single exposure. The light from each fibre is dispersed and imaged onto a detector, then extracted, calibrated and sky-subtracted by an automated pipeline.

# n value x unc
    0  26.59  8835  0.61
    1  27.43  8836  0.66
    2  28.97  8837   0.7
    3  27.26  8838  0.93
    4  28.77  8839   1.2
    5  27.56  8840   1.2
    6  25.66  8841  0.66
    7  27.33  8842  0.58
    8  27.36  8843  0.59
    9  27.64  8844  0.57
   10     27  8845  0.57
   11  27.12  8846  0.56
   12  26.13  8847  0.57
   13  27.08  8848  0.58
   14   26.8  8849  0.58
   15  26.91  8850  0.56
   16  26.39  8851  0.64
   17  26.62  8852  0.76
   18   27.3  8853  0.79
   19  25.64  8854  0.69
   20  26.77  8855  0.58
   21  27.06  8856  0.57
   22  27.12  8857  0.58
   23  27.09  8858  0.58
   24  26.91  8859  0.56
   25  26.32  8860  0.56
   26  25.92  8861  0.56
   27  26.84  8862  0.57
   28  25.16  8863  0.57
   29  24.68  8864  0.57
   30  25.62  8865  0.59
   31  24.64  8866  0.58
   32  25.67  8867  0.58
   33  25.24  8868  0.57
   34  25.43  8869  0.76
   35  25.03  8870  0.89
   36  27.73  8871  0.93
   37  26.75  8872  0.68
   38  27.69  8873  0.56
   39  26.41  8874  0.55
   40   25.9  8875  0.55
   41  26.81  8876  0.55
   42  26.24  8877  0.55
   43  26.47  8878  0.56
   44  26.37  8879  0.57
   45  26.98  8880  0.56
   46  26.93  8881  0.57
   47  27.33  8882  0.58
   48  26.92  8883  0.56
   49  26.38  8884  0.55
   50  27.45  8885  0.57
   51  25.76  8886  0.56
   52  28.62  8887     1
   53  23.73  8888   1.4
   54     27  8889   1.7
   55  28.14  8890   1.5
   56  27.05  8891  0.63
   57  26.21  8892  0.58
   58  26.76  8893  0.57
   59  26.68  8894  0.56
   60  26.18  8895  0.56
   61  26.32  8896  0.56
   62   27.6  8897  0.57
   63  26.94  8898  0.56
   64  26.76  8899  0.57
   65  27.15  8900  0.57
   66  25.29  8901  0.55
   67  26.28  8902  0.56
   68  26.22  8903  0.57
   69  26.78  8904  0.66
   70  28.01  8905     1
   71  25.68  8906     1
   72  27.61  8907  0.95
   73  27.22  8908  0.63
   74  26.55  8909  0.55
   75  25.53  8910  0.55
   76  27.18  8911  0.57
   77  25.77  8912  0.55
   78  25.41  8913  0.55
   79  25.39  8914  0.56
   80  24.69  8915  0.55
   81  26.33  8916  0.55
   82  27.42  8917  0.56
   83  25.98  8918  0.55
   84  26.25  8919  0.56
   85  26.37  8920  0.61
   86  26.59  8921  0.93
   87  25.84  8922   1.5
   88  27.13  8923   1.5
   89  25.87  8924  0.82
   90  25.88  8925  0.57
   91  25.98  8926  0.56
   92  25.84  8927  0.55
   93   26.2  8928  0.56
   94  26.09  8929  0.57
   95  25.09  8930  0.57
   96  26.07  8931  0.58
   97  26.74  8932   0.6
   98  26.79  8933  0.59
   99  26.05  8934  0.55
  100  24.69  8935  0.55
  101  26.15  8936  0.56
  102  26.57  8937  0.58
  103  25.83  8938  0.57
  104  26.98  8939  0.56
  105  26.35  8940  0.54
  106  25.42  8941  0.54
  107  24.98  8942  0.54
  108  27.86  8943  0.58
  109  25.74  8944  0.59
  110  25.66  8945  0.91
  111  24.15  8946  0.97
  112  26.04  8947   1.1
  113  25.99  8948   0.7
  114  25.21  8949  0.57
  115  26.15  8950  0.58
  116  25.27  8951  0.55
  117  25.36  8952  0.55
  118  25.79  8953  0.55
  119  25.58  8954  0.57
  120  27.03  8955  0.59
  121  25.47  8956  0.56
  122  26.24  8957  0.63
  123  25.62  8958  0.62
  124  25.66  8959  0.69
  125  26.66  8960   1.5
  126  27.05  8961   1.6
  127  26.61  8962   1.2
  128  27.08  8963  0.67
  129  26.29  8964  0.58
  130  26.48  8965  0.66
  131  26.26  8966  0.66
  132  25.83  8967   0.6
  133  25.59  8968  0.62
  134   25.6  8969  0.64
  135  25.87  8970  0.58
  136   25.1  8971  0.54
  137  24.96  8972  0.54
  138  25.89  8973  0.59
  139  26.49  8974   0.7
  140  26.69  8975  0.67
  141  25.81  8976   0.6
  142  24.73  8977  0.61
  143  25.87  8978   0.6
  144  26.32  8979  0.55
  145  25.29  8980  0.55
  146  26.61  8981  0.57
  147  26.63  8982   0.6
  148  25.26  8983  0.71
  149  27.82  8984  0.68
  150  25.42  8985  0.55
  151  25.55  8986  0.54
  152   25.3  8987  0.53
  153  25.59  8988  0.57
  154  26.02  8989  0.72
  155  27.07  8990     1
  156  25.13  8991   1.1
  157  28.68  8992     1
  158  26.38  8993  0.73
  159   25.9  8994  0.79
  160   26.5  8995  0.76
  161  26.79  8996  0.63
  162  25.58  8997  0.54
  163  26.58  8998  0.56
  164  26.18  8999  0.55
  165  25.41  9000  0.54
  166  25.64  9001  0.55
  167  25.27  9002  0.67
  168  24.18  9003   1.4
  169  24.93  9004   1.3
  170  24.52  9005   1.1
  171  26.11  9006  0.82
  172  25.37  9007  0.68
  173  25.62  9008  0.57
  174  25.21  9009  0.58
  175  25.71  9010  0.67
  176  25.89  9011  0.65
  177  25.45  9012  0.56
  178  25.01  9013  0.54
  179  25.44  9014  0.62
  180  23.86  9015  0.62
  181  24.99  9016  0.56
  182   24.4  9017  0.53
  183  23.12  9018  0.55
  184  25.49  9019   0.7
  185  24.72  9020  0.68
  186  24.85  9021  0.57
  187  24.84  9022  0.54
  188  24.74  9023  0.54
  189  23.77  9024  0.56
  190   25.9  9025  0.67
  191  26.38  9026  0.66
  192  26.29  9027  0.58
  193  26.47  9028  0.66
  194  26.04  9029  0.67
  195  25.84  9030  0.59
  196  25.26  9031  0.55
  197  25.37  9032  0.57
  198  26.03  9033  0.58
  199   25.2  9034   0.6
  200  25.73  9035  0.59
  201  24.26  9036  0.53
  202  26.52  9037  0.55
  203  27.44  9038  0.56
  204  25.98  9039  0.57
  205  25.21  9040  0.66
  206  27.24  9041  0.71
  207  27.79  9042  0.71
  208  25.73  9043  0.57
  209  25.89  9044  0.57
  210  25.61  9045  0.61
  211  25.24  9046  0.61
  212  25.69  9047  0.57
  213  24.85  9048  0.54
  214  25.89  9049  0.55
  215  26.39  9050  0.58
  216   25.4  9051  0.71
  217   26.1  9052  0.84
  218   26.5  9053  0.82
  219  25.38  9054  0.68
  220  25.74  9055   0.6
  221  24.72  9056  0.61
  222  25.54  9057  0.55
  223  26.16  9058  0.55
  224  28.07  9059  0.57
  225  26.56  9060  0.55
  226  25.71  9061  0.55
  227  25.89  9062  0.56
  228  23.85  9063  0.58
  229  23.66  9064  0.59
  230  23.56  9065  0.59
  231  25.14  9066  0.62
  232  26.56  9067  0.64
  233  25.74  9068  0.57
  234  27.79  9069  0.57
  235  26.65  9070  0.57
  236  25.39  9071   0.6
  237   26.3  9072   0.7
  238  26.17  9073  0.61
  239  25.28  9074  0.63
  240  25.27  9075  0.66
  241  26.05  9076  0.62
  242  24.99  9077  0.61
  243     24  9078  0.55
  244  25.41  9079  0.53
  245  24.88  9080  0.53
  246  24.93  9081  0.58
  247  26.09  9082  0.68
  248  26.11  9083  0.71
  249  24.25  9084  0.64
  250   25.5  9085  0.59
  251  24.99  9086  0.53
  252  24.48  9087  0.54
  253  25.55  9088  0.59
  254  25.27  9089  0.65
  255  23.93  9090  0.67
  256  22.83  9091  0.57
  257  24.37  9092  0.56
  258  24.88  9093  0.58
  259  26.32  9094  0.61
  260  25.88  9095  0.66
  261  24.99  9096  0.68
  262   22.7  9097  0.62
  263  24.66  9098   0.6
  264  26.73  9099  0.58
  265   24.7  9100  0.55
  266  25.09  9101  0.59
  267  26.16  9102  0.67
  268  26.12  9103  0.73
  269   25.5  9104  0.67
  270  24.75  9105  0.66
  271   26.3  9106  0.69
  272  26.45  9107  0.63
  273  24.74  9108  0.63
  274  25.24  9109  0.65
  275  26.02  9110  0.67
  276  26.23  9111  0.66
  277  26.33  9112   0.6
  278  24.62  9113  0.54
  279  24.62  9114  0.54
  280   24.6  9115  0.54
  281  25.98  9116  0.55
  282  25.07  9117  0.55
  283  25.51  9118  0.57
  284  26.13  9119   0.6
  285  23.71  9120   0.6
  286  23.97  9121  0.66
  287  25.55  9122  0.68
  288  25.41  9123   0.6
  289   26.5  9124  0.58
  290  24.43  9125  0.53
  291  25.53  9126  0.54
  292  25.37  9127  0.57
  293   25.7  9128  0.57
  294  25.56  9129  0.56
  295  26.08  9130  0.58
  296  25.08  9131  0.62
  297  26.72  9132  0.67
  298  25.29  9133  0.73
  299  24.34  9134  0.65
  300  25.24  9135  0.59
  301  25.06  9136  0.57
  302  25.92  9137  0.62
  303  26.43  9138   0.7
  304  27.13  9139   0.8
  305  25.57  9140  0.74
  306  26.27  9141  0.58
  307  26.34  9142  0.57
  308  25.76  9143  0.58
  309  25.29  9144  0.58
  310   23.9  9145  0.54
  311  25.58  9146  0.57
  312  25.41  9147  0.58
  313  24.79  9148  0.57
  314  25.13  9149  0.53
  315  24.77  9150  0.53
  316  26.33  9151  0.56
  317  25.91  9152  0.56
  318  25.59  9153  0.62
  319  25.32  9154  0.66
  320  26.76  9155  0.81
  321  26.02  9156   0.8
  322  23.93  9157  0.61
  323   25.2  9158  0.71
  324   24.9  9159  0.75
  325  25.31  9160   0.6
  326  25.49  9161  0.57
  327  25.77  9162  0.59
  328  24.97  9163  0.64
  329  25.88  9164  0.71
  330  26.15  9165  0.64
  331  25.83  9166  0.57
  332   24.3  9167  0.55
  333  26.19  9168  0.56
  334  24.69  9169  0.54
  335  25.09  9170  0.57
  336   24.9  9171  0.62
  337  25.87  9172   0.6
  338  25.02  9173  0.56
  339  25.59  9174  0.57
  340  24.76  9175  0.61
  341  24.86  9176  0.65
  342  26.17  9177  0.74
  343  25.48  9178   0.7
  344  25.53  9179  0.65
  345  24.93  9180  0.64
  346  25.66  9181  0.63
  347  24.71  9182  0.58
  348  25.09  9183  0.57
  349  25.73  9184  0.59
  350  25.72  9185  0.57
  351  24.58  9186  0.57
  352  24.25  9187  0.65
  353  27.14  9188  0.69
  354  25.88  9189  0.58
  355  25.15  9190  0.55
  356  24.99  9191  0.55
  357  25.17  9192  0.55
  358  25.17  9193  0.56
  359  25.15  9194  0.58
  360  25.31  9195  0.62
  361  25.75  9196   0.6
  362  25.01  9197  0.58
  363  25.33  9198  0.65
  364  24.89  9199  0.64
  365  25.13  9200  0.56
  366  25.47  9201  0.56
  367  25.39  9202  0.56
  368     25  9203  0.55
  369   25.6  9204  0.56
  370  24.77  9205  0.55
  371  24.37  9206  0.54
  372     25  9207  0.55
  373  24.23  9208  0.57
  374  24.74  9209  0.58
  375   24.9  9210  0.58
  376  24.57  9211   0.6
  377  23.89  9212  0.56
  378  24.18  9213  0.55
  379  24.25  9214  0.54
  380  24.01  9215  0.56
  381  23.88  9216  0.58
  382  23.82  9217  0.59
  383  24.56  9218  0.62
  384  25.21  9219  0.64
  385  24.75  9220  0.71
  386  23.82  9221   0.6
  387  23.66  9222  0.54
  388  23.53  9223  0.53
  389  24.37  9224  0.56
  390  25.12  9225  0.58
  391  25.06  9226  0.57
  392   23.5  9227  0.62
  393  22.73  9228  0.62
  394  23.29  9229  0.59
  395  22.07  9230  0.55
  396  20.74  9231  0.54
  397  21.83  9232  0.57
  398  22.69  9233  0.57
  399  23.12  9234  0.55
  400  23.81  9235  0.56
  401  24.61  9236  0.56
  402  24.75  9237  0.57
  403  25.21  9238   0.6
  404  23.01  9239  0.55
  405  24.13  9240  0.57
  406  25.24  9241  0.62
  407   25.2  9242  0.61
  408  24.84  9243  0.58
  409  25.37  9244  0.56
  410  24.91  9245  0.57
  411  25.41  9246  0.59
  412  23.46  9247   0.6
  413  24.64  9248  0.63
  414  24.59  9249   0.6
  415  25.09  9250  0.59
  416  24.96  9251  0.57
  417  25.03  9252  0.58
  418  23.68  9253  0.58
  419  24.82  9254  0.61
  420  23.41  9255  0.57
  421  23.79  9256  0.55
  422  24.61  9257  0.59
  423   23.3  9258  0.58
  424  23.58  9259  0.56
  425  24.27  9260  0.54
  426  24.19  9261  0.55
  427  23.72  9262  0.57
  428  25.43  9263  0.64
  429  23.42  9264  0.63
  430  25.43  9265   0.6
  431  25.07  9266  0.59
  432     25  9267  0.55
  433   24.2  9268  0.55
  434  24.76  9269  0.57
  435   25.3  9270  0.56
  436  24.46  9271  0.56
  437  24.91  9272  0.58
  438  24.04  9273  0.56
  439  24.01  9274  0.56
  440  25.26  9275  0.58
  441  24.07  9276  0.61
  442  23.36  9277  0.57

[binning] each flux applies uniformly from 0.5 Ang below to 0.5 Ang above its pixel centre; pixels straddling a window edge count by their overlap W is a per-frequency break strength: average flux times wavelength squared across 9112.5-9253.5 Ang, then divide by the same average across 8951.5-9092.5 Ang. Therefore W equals 1.01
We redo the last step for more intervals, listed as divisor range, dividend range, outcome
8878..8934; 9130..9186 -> 1.02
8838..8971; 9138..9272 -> 1.01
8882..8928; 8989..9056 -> 0.99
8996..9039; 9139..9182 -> 1.03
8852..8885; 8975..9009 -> 1.01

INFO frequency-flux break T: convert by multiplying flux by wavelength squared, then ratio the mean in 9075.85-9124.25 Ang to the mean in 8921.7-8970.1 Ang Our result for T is 1.0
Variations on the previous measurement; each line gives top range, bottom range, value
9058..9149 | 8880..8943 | 1.00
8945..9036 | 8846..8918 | 1.00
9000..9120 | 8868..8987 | 1.00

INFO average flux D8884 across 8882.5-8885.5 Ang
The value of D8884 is 26.9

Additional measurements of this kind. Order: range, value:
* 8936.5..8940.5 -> 26.4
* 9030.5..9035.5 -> 25.5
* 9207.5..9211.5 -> 24.6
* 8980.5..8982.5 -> 26.6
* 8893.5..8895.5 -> 26.4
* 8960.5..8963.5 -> 26.9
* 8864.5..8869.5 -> 25.3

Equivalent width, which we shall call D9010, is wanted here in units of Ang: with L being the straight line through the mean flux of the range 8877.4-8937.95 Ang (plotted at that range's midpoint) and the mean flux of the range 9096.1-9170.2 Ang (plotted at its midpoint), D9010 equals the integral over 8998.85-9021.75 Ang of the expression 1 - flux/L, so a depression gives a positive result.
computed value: 0.8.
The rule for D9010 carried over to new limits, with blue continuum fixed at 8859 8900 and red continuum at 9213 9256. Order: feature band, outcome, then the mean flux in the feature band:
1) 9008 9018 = 0.2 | 25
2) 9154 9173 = -0.6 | 25.4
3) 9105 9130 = -0.5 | 25.4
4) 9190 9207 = -0.6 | 25.2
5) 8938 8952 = 0.1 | 25.8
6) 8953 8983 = -0.2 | 26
